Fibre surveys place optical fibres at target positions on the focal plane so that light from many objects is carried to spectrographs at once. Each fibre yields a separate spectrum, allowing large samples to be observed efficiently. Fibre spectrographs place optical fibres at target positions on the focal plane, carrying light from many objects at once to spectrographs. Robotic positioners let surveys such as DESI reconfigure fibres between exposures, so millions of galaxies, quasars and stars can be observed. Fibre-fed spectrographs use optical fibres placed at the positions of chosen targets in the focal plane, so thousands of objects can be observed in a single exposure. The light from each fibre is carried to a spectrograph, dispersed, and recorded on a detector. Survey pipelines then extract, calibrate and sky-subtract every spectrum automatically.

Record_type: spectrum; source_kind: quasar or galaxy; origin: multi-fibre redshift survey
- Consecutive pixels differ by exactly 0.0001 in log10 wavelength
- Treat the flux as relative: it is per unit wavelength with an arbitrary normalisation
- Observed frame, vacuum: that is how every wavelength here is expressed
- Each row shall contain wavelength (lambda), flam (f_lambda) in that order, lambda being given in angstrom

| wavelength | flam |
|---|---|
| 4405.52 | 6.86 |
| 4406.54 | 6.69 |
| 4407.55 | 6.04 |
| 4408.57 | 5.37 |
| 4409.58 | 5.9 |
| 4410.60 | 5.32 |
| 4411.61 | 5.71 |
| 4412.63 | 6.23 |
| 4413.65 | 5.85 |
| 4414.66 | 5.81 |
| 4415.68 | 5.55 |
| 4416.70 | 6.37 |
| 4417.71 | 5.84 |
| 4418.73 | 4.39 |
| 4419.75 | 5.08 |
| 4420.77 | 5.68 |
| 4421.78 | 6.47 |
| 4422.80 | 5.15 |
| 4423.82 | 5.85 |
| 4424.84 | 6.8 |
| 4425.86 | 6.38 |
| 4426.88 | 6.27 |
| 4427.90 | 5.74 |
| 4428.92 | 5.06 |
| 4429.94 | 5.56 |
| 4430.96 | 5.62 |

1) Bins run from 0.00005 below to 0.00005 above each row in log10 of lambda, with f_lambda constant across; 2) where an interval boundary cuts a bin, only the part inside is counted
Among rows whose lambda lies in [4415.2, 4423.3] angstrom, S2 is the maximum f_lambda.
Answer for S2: 6.47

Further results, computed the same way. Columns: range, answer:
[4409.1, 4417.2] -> 6.37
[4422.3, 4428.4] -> 6.8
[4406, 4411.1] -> 6.69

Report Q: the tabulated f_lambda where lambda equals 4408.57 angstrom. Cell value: 5.37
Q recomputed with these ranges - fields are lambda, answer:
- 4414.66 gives 5.81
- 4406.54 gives 6.69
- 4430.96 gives 5.62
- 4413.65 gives 5.85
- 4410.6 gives 5.32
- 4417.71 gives 5.84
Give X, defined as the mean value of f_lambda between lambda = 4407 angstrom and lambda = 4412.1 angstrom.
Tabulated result 5.68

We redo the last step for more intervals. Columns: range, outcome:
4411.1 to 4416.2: 5.83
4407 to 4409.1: 5.74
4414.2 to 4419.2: 5.6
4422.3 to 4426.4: 6.04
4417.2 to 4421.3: 5.27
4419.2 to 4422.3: 5.73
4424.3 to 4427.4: 6.47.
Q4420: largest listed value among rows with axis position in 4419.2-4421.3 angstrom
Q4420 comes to 5.68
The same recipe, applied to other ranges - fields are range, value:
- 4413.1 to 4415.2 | 5.85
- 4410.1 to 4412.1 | 5.71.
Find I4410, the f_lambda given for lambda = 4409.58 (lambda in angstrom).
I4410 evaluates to 5.9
